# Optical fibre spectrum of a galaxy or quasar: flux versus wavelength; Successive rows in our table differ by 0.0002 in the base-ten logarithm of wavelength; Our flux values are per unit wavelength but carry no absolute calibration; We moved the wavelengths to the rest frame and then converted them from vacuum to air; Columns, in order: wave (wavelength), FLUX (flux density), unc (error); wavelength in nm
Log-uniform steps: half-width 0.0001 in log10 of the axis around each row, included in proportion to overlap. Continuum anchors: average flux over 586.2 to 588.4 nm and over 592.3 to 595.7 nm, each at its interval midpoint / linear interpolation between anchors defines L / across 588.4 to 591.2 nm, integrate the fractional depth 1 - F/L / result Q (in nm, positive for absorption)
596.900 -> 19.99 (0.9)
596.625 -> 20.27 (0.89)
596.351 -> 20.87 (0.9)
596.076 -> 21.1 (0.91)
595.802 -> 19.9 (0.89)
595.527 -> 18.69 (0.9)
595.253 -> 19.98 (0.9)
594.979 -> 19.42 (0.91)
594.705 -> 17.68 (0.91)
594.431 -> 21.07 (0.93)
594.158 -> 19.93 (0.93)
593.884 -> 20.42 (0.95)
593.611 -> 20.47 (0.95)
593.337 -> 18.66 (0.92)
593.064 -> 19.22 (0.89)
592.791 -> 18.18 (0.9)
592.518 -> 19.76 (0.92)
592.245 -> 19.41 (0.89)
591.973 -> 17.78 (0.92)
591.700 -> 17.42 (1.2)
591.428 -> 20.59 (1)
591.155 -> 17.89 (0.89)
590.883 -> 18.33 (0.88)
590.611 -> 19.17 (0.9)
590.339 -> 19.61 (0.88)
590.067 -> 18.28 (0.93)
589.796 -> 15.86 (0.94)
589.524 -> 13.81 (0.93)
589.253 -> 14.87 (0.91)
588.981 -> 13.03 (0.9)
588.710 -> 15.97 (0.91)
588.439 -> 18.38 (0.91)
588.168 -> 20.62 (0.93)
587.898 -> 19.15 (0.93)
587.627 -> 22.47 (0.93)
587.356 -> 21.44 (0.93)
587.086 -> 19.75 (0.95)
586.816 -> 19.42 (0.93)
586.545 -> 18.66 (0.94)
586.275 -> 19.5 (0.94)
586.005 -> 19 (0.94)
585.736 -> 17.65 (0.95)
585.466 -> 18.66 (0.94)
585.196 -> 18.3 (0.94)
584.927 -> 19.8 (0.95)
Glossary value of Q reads 0.44 nm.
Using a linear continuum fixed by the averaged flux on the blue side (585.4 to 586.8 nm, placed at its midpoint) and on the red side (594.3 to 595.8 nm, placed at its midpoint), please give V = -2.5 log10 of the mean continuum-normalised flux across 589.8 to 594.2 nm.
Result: 0.01 mag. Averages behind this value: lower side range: 18.8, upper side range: 19.4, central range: 19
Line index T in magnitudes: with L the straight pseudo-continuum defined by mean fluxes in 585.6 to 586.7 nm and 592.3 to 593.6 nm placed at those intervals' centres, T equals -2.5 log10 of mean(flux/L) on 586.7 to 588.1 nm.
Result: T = -0.09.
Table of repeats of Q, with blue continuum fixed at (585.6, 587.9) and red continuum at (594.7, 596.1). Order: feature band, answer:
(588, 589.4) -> 0.22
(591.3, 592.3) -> 0.04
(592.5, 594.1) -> 0.01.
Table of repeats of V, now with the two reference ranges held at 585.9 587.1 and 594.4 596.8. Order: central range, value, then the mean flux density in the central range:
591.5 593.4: 0.05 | 18.7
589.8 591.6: 0.04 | 18.7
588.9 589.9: 0.32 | 14.4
